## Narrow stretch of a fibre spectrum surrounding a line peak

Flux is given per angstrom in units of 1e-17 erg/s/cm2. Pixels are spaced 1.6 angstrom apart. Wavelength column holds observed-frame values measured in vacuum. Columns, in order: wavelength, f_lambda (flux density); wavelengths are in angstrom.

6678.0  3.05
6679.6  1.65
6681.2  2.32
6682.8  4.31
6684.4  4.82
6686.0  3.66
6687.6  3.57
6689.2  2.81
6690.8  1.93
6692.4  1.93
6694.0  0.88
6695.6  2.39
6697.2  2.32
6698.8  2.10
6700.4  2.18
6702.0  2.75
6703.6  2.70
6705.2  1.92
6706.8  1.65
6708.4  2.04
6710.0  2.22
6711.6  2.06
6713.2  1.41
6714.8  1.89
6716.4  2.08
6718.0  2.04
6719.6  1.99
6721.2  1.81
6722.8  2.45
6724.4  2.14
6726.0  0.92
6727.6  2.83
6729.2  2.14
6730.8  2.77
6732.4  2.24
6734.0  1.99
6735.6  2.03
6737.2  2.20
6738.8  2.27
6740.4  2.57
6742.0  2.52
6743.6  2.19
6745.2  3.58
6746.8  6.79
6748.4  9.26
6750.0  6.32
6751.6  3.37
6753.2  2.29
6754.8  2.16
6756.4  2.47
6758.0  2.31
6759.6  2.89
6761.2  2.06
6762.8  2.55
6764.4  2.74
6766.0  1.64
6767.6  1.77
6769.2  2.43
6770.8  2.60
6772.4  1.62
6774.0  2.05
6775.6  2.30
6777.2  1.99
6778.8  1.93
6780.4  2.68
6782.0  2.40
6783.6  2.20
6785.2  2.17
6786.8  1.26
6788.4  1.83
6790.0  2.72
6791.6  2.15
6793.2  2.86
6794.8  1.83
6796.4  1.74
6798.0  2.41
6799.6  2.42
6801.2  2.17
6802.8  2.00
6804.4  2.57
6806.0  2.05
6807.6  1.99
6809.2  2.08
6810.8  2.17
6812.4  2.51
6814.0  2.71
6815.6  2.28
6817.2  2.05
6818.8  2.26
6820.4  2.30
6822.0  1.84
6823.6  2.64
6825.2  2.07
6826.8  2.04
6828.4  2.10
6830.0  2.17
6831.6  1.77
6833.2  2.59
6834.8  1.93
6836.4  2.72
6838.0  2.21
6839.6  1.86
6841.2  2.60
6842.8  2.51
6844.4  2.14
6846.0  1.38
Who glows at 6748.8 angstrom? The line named [O III] 5007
